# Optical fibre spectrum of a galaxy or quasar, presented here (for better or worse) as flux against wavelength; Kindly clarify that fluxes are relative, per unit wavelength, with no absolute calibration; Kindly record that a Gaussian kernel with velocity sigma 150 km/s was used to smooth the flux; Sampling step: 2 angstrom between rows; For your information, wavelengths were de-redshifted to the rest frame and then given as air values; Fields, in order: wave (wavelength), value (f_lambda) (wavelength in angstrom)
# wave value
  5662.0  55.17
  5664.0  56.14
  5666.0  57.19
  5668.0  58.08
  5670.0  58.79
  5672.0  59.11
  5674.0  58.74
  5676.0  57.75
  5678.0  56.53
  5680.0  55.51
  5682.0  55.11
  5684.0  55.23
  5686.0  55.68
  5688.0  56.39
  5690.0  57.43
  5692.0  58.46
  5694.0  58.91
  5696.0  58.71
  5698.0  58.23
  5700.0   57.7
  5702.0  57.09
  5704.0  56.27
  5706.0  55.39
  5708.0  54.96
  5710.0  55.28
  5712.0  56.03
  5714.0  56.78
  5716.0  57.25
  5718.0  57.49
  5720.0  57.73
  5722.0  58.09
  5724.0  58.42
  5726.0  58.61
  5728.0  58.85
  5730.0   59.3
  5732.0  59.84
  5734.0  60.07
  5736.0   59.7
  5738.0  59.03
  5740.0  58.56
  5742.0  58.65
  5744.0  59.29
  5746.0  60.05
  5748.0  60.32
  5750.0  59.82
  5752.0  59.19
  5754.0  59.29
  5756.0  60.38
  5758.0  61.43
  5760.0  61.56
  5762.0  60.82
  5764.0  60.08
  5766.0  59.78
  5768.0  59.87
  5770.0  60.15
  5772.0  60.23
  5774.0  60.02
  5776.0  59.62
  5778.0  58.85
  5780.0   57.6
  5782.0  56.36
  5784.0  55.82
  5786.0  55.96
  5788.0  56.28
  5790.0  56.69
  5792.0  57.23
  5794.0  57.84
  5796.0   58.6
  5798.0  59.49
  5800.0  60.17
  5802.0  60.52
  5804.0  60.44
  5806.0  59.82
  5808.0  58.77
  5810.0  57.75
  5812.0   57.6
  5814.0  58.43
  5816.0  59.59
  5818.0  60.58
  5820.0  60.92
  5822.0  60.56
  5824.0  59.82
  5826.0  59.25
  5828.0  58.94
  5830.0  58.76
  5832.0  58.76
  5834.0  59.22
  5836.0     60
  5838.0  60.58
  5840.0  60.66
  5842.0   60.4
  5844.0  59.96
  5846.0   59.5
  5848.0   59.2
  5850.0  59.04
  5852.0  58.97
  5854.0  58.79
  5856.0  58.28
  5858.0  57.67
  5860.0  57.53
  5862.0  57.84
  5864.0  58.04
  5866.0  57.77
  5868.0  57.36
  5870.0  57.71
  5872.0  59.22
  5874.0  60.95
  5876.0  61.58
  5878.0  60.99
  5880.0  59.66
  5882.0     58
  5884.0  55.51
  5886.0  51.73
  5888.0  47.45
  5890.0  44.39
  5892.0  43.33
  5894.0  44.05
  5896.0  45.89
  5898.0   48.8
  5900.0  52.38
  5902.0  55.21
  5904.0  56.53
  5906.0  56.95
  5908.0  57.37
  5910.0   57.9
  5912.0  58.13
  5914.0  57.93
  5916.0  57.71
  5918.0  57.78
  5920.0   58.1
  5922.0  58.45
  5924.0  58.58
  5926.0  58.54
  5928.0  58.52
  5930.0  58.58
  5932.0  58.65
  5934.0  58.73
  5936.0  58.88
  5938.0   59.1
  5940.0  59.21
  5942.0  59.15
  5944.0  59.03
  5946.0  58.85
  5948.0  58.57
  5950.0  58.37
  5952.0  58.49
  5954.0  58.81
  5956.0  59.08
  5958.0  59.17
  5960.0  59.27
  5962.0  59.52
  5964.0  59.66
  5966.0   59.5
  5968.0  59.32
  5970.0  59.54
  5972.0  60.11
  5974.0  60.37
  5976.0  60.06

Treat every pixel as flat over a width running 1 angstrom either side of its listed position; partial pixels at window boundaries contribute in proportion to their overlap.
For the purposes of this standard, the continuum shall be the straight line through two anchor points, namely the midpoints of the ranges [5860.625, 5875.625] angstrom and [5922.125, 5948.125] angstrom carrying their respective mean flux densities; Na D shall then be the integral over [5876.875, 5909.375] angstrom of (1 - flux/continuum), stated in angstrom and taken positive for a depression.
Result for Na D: 3.4 angstrom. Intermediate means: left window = 58.5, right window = 58.8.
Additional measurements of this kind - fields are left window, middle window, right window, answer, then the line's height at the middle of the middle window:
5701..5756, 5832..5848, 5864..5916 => -1.16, 55.9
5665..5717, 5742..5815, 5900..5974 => -1.92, 57.5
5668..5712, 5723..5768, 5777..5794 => -2.16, 57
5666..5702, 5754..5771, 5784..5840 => -0.60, 58.4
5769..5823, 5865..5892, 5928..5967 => 1.38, 58.9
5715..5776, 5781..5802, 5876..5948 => 0.31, 58.5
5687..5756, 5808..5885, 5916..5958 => -0.82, 58.5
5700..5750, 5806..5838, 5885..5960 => -1.29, 57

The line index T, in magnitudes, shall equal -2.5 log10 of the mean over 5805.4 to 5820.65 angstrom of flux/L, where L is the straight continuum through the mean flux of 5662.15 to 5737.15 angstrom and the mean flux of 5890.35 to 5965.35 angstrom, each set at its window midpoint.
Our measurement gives -0.04 mag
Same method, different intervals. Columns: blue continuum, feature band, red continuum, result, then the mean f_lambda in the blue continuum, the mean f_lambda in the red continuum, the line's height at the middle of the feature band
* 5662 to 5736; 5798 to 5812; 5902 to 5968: -0.03 mag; 57.4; 58.5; 57.9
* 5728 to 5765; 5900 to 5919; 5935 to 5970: 0.04 mag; 59.8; 59.1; 59.2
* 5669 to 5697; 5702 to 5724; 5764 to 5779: 0.03 mag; 57.3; 59.8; 58.2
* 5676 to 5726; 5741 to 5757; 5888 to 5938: -0.06 mag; 56.9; 55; 56.5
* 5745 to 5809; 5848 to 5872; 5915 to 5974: 0.02 mag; 59.2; 58.9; 59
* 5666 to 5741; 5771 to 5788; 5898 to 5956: 0.00 mag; 57.6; 57.9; 57.7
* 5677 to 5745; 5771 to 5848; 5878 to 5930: -0.06 mag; 57.5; 54.6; 56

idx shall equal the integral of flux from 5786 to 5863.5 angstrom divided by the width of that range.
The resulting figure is 59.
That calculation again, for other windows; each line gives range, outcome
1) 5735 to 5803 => 59.1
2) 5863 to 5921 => 55.1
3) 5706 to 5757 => 58.5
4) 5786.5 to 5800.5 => 57.9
